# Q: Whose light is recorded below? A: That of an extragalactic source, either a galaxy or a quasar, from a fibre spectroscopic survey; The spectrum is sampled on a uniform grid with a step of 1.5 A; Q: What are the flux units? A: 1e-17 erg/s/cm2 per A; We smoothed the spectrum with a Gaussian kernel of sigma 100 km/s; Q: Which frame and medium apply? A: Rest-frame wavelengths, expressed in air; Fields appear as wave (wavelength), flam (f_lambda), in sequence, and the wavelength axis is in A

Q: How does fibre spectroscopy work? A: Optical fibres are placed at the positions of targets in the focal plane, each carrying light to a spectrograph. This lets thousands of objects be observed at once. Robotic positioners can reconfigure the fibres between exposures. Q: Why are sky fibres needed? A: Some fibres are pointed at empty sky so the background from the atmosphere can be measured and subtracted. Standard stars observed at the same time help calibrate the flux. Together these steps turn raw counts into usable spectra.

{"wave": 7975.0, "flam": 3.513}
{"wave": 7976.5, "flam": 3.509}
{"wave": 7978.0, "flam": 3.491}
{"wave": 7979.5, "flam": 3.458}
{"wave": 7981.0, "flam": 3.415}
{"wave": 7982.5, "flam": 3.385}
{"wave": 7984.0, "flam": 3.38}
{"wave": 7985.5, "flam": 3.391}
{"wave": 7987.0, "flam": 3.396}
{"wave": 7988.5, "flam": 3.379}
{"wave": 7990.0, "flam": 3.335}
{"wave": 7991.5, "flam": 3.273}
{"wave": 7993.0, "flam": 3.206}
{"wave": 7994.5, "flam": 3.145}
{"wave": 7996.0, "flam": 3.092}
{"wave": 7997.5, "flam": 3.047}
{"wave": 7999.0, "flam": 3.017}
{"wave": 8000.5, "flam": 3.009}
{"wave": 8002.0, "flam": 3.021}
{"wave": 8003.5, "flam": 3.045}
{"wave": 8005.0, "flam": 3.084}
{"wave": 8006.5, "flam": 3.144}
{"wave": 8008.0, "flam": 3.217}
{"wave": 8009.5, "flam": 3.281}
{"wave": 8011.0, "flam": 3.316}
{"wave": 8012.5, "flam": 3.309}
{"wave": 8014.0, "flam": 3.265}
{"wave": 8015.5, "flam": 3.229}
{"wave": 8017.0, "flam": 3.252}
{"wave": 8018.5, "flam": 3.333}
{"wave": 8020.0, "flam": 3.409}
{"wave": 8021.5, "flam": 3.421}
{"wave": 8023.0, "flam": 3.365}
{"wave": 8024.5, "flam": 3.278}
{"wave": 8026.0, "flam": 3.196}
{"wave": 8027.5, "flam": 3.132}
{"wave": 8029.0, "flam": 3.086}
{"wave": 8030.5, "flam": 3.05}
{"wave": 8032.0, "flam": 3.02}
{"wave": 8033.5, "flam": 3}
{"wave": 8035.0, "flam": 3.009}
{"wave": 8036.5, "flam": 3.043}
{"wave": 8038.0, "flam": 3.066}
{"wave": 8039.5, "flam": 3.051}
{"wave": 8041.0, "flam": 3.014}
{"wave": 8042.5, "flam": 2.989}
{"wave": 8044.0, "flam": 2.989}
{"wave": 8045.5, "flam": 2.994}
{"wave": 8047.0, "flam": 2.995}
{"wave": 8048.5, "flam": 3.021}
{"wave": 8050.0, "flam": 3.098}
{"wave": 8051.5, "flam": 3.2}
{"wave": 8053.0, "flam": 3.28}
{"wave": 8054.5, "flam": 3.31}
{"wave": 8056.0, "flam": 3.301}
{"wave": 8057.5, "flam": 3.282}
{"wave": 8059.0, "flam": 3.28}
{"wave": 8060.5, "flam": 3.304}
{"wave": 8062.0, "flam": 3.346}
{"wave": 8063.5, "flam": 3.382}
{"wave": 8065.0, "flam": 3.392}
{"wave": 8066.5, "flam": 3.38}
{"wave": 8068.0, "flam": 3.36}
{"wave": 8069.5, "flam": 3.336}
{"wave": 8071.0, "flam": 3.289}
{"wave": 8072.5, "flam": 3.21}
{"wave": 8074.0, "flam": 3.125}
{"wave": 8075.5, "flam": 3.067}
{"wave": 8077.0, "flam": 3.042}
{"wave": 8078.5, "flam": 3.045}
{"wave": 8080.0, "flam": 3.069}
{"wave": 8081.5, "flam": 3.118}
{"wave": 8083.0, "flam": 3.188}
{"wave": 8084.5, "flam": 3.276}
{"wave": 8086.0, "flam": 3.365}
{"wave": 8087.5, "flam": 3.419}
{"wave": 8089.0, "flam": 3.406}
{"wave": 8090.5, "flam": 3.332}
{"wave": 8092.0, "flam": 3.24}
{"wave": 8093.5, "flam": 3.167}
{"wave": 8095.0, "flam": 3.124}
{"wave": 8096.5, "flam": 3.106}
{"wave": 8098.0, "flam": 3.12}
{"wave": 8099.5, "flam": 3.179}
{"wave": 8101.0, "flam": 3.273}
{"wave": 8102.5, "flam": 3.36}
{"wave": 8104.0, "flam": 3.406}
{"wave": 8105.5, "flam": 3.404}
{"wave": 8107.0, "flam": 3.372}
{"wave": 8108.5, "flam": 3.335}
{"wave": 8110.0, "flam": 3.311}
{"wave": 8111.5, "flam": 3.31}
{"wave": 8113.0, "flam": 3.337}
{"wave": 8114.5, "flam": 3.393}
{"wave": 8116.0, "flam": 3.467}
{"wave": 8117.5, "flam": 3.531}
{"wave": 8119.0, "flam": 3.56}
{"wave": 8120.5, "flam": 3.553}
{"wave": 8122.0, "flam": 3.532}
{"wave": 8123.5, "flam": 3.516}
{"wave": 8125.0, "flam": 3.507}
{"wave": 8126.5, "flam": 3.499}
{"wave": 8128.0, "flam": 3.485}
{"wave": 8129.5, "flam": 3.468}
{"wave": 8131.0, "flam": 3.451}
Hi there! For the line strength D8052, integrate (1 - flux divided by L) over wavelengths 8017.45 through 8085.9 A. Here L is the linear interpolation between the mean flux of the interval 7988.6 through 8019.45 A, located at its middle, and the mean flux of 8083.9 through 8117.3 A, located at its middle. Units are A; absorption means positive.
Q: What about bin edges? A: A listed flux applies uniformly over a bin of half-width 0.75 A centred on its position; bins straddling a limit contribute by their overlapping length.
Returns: 1.3 A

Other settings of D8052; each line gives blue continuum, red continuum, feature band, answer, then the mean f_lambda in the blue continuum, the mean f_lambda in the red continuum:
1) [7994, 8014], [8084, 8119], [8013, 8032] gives -0.43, 3.14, 3.32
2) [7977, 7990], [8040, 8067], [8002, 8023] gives 0.44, 3.41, 3.19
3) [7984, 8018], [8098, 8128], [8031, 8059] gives 1.61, 3.21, 3.41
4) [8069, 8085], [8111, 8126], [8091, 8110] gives 0.43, 3.16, 3.47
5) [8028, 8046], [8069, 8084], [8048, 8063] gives -0.80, 3.03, 3.15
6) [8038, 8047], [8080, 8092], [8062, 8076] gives -0.50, 3.01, 3.28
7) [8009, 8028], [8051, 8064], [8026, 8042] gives 1.18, 3.29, 3.3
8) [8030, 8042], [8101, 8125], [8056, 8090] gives -0.44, 3.03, 3.42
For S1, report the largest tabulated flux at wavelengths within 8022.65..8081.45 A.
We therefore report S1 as 3.392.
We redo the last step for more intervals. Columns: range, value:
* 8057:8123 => 3.56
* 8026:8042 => 3.196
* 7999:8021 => 3.409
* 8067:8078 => 3.36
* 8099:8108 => 3.406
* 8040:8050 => 3.098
